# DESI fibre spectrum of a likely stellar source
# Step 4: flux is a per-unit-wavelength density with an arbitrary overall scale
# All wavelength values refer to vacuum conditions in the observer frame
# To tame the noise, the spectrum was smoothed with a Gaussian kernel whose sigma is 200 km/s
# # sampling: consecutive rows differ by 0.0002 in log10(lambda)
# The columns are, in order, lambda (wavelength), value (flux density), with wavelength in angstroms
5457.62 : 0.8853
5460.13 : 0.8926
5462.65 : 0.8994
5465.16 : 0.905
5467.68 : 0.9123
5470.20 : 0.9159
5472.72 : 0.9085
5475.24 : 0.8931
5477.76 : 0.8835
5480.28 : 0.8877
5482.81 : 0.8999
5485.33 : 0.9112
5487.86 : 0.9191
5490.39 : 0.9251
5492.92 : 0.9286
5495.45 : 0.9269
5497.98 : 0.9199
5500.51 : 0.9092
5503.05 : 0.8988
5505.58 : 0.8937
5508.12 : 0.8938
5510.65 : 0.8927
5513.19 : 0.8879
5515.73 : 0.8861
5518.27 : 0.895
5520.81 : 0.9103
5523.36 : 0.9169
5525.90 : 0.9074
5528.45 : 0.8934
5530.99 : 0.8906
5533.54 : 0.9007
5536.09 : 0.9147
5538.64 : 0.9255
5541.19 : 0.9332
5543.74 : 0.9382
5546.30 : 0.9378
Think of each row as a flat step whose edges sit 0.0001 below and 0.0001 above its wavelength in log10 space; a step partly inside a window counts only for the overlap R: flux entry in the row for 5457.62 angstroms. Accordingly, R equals 0.8853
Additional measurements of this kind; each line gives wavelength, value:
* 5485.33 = 0.9112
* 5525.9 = 0.9074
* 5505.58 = 0.8937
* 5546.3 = 0.9378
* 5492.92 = 0.9286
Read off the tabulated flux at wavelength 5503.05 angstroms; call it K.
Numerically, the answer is 0.8988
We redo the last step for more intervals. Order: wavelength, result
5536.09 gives 0.9147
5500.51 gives 0.9092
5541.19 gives 0.9332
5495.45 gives 0.9269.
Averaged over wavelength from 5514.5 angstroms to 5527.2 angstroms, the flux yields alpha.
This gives 0.903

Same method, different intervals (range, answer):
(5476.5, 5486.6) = 0.896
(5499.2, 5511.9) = 0.898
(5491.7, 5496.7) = 0.928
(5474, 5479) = 0.889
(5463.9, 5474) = 0.911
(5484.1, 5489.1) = 0.915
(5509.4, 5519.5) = 0.89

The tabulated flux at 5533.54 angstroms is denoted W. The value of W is 0.9007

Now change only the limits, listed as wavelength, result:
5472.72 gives 0.9085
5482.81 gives 0.8999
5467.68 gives 0.9123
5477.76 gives 0.8835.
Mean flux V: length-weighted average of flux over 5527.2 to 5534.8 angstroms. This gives 0.895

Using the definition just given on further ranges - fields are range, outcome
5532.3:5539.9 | 0.914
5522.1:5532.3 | 0.902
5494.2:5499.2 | 0.924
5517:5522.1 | 0.902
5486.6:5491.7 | 0.922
